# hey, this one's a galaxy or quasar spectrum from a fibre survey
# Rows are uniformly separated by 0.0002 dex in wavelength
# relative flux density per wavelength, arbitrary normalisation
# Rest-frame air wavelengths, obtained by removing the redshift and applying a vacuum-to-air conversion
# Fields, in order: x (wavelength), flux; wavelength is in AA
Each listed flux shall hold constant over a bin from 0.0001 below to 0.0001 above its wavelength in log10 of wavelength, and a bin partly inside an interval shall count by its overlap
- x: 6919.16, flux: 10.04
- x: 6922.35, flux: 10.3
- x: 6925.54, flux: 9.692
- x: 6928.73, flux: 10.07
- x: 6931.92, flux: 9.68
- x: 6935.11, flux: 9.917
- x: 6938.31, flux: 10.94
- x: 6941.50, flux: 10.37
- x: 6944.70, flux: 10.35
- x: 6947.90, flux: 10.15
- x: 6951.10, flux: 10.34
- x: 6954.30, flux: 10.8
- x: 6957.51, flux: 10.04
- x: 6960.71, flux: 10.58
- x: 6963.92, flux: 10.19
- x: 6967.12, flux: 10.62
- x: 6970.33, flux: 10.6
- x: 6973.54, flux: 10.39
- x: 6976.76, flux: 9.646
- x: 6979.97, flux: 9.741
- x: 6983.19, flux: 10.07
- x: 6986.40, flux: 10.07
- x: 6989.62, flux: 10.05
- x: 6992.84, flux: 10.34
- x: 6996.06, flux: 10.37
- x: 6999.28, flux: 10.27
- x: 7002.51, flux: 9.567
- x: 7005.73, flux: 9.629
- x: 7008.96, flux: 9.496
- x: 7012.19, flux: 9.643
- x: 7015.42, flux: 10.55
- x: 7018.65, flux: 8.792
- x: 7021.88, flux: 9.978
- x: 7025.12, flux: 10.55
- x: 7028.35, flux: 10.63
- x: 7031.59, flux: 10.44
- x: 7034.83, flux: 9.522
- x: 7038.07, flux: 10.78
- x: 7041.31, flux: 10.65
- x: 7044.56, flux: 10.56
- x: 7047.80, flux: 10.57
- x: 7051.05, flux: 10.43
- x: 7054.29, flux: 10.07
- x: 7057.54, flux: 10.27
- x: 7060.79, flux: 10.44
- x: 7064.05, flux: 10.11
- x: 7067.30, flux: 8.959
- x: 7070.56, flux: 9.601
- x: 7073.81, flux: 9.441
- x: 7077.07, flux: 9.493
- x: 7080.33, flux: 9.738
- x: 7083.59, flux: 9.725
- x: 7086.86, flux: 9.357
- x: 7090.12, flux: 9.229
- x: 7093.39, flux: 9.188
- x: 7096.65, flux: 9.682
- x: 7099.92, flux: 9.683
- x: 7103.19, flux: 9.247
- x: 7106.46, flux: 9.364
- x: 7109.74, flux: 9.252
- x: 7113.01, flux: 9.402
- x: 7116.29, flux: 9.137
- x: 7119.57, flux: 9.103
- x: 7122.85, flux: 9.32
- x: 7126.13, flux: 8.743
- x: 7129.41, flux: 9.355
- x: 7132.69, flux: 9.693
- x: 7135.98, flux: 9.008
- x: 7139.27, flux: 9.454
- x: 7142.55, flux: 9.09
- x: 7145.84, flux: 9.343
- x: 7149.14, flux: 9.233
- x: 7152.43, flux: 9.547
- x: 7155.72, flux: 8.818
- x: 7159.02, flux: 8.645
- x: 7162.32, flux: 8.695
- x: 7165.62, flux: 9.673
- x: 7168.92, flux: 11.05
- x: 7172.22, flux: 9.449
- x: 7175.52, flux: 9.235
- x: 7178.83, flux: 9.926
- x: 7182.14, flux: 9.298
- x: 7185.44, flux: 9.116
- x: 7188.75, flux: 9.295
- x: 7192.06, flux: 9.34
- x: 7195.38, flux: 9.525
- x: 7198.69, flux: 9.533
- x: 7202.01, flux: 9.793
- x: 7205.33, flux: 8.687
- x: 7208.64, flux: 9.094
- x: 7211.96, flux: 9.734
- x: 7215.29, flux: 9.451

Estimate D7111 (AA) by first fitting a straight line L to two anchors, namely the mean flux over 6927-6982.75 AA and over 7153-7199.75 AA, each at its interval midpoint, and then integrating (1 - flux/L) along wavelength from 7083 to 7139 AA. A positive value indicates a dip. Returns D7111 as 1.9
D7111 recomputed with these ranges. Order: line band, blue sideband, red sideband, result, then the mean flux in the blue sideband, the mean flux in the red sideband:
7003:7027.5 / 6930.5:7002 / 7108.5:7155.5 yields 0.31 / 10.2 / 9.25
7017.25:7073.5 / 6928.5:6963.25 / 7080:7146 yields -2.34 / 10.3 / 9.33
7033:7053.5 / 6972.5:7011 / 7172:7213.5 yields -1.24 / 9.96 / 9.38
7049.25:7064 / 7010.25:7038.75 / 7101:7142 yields -0.73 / 10.1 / 9.26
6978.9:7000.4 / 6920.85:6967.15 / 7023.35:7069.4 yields 0.27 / 10.3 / 10.3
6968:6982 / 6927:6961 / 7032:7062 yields 0.25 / 10.3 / 10.4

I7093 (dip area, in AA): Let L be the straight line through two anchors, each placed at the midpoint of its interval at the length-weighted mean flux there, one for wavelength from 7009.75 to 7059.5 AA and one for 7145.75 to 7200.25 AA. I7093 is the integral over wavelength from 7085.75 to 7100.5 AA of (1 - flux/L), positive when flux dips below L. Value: 0.7 AA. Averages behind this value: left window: 10.2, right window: 9.4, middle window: 9.42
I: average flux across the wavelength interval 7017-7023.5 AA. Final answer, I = 9.39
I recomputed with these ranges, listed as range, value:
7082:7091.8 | 9.43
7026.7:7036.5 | 10.2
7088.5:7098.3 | 9.37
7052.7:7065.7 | 10.2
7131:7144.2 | 9.31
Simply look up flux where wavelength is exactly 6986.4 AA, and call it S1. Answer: 10.07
